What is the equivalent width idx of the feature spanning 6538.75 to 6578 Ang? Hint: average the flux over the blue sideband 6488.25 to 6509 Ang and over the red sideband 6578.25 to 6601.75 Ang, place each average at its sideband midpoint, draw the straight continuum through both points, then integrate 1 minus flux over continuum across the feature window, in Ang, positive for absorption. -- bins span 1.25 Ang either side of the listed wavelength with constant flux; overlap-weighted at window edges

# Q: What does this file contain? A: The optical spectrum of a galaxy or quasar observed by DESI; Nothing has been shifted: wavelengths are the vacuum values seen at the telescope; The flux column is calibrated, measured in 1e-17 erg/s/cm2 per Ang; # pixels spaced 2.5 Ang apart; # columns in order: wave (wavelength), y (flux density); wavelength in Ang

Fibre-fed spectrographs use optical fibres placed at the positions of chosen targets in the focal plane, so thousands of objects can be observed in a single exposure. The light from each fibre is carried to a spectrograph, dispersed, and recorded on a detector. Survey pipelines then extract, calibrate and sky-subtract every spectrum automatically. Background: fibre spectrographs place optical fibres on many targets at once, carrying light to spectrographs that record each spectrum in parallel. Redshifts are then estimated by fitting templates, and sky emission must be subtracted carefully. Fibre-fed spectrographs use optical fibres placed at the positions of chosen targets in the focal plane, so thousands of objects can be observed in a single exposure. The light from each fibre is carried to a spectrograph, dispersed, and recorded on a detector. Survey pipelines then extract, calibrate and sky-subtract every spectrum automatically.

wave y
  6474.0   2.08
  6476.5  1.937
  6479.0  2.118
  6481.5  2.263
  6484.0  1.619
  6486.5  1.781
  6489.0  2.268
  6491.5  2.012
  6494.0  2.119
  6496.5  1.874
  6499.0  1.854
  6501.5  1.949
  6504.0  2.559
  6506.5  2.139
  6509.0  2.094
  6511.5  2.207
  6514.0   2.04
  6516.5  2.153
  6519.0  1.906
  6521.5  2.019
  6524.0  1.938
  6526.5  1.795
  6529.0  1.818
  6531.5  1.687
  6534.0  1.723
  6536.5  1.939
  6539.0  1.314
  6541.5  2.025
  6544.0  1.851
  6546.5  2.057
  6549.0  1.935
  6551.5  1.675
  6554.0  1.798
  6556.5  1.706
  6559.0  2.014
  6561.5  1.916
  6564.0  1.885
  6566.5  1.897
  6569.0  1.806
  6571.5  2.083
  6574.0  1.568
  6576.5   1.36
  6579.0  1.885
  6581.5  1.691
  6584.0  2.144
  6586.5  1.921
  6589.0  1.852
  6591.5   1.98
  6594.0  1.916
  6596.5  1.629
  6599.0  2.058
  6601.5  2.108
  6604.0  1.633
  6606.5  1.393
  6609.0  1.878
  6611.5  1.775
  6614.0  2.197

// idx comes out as 3.1 Ang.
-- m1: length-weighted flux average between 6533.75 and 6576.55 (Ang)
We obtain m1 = 1.82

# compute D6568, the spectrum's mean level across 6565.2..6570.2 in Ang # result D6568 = 1.85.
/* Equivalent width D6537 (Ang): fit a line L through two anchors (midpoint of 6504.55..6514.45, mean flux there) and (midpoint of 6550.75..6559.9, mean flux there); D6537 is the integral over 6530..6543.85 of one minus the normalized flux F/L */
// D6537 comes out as 1.4 Ang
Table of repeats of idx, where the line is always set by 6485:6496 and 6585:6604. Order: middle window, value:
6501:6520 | -1.3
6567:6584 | 1.4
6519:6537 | 1.2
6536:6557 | 1.6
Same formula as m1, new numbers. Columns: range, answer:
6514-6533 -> 1.91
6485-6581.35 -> 1.91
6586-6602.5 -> 1.92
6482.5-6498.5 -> 1.95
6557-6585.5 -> 1.84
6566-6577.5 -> 1.74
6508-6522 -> 2.07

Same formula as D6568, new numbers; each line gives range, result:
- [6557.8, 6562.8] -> 1.96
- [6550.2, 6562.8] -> 1.82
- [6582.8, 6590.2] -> 1.97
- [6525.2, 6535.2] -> 1.76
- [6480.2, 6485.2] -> 1.95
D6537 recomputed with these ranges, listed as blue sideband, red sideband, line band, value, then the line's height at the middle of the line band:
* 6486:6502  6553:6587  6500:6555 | -0.44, 1.92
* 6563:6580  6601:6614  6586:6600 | -0.85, 1.78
